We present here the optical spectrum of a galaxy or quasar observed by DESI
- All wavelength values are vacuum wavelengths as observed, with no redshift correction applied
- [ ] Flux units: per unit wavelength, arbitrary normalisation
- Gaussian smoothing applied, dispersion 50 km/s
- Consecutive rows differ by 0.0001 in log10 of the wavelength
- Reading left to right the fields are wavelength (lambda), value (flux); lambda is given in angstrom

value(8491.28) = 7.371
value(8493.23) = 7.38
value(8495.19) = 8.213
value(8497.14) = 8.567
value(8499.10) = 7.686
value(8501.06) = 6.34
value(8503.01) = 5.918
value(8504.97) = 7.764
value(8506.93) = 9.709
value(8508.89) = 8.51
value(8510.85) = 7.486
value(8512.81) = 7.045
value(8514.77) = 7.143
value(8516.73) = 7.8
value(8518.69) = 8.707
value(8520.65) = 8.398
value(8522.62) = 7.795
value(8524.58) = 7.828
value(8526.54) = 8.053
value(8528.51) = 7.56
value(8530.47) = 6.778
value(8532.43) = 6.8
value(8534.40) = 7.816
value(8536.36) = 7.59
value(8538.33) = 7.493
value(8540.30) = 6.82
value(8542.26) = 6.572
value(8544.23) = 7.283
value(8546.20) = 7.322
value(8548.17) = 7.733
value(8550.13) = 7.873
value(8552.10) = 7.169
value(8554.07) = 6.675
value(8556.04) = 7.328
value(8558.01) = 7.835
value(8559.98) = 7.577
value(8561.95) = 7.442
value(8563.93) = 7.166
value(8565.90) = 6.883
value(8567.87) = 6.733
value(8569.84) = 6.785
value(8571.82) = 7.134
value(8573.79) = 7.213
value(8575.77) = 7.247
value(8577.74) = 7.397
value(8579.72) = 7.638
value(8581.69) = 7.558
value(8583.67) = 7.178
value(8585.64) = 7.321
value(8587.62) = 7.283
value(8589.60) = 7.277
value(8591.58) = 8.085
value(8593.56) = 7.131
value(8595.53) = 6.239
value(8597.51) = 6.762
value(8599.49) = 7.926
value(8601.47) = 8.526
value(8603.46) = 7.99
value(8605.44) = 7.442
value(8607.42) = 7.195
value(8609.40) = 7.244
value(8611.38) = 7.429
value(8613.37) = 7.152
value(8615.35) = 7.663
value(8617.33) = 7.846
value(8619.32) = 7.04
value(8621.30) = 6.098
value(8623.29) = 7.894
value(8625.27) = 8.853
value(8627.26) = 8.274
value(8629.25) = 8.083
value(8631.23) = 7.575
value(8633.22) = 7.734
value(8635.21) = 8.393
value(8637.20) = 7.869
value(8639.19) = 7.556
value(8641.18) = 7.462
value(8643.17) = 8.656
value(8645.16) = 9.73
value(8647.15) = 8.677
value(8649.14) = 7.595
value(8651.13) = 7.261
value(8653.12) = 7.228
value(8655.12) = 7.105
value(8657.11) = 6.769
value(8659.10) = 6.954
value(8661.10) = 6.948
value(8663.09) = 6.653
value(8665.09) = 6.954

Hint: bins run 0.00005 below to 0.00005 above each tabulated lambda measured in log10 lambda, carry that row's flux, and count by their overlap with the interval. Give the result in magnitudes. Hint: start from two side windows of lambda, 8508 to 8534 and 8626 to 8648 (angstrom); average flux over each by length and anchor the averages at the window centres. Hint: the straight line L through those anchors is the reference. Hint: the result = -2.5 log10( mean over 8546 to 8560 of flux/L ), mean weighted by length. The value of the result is 0.05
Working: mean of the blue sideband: 7.68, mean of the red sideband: 8.19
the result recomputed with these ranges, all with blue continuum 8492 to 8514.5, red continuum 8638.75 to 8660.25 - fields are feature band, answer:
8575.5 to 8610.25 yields 0.04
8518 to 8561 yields 0.03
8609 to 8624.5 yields 0.06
